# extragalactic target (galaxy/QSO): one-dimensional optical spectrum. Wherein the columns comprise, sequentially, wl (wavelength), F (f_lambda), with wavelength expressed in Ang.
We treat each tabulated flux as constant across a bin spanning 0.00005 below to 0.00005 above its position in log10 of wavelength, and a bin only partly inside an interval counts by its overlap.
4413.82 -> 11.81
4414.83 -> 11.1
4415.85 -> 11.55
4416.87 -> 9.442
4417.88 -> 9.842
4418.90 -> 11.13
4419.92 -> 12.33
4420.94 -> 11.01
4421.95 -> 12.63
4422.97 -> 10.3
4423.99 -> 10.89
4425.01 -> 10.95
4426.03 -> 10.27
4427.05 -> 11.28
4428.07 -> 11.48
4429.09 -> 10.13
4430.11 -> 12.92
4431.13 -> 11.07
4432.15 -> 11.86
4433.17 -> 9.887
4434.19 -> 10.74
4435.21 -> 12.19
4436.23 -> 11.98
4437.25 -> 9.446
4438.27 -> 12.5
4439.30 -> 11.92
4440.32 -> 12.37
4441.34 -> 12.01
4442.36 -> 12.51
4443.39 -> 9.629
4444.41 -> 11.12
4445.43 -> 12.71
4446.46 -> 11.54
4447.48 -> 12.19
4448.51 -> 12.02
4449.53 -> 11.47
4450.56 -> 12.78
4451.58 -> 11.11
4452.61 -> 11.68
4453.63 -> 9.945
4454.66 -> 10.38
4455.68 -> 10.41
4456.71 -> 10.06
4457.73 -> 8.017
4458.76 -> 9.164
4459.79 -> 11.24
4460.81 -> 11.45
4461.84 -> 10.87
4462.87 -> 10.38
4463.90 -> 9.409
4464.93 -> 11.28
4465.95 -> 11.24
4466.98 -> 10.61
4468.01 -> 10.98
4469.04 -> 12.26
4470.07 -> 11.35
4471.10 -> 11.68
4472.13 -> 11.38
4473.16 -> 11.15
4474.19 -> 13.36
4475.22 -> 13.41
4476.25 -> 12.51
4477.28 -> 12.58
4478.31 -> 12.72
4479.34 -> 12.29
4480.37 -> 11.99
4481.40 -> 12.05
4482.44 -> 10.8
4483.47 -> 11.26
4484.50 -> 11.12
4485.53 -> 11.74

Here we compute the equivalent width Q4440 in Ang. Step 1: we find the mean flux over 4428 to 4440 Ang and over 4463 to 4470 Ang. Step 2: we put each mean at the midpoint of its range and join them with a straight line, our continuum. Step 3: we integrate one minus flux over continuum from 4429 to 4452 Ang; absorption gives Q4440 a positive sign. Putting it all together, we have -0.7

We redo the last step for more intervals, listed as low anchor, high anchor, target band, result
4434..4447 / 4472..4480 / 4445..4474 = 2.5 Ang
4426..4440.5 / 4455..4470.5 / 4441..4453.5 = -0.8 Ang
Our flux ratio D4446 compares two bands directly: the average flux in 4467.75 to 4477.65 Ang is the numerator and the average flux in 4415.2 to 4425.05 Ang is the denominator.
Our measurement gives 1.1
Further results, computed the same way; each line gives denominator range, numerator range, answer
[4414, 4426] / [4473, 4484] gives 1.11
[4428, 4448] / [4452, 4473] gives 0.93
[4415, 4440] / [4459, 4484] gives 1.04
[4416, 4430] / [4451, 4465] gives 0.95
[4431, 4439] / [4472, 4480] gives 1.11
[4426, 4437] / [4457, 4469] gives 0.93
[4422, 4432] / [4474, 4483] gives 1.11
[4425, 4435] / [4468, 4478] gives 1.09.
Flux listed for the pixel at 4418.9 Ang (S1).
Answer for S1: 11.13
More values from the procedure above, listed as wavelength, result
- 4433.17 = 9.887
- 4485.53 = 11.74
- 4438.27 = 12.5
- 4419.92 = 12.33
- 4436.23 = 11.98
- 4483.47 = 11.26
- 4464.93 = 11.28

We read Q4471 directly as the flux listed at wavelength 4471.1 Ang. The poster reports 11.68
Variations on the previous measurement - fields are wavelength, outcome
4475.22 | 13.41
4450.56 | 12.78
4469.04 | 12.26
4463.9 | 9.409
